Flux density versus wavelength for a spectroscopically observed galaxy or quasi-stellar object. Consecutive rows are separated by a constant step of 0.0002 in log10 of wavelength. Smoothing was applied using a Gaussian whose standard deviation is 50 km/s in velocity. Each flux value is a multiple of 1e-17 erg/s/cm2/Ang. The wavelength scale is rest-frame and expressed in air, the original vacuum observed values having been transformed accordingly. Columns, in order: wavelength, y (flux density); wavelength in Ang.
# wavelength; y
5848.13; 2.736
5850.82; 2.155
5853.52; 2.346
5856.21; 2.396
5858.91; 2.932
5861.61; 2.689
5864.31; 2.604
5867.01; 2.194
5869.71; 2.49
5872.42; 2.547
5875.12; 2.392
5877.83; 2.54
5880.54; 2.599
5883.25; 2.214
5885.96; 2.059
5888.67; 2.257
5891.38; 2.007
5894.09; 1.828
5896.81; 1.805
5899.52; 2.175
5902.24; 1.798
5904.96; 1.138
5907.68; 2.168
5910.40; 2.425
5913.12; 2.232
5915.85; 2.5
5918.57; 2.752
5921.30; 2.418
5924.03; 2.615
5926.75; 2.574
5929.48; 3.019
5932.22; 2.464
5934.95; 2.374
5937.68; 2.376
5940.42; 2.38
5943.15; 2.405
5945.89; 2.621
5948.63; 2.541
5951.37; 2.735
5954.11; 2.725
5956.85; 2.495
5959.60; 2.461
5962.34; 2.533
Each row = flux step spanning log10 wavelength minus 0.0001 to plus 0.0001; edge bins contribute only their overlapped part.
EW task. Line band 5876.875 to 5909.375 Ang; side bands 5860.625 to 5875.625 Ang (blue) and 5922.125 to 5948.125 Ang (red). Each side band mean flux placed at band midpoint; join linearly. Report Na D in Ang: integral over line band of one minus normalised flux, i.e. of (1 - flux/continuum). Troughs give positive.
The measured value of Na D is 5.9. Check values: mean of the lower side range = 2.49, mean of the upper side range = 2.53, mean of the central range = 2.05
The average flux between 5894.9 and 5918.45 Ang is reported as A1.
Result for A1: 2.06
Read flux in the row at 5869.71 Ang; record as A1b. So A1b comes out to 2.49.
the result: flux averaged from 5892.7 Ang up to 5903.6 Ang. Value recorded 1.9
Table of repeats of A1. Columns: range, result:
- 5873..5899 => 2.2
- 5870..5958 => 2.35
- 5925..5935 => 2.64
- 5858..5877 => 2.54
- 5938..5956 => 2.55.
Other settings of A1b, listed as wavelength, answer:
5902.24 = 1.798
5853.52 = 2.346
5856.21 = 2.396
